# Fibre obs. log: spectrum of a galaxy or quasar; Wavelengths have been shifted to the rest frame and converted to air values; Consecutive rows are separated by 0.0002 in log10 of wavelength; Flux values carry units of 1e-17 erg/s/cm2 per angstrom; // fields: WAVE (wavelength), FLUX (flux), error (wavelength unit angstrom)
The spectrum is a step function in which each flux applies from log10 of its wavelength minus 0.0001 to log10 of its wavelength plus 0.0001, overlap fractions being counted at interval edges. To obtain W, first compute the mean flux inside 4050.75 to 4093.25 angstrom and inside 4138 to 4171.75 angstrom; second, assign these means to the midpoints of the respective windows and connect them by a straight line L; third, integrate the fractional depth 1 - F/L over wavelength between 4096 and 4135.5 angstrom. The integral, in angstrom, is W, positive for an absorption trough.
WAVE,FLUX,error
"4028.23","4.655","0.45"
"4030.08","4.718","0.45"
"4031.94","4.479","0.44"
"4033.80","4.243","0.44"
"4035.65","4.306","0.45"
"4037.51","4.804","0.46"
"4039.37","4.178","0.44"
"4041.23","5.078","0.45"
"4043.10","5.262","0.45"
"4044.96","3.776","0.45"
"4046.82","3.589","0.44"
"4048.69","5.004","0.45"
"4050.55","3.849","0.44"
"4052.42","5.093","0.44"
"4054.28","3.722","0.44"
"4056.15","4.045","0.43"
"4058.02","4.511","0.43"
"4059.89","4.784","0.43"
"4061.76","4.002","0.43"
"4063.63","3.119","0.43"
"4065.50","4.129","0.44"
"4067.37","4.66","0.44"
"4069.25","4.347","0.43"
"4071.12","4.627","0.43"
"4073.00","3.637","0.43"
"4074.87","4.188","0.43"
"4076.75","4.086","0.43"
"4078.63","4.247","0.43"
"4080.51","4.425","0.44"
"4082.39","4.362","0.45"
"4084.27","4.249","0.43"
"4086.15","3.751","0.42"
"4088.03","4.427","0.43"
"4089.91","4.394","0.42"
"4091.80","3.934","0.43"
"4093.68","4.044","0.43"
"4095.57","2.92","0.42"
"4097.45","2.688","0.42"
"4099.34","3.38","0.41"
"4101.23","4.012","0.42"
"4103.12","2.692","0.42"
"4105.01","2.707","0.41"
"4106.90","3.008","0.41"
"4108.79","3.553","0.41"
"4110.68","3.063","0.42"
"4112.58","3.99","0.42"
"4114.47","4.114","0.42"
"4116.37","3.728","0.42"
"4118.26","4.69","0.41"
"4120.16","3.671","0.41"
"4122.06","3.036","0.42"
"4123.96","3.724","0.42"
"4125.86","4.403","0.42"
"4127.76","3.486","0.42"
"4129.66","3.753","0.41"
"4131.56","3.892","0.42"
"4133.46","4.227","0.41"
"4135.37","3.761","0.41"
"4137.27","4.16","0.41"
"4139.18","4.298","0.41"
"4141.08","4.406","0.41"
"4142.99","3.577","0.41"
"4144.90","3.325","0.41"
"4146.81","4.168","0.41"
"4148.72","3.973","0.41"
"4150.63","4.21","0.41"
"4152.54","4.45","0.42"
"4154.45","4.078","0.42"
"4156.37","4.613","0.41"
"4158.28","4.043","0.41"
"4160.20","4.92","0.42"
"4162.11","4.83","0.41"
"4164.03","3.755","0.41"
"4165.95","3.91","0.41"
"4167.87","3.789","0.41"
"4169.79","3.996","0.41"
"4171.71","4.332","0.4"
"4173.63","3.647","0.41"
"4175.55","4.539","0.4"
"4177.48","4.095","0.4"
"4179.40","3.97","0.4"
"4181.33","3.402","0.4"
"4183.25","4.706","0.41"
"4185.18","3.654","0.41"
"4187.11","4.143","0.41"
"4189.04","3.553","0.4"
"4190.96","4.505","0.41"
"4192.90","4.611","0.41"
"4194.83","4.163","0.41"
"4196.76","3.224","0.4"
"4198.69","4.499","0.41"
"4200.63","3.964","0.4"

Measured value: 5.5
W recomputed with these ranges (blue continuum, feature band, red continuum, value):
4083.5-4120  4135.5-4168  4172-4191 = -2.3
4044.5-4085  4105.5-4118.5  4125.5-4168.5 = 1.5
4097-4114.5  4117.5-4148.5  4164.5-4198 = -3.1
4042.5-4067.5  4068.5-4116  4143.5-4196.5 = 4.5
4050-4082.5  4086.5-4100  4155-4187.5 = 1.6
